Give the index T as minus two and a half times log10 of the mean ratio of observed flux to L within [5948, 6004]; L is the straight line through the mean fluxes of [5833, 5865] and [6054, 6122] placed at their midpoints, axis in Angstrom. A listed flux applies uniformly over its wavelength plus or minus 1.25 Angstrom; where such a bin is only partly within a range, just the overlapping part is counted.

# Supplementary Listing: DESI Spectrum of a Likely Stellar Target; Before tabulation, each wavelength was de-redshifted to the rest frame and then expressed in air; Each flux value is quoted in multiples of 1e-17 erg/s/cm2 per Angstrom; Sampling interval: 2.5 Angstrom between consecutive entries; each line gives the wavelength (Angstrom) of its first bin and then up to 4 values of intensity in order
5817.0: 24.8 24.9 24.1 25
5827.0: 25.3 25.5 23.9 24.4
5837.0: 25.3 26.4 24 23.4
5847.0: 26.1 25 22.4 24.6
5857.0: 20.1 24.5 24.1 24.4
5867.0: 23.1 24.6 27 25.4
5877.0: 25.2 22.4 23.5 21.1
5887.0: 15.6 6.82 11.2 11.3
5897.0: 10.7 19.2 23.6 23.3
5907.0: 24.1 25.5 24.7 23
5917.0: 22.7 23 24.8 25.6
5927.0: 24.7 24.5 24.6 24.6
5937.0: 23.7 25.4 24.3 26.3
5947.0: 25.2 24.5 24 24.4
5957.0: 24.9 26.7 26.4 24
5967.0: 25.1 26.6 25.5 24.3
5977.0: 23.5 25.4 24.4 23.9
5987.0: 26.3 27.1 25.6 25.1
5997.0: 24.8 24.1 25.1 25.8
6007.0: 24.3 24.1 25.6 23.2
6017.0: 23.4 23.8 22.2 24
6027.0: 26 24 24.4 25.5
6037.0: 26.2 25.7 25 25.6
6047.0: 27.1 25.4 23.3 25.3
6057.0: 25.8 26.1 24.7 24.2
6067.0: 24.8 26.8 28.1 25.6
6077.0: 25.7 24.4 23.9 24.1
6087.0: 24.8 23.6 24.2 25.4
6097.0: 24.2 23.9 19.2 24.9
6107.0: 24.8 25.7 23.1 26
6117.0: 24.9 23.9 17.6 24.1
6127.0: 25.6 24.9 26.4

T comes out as -0.03 mag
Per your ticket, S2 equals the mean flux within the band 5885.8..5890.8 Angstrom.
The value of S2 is 11.2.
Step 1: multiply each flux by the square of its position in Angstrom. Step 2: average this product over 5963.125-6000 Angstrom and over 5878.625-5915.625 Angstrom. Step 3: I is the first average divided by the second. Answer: 1.36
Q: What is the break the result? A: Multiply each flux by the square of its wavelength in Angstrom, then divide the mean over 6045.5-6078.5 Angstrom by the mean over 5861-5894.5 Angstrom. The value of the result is 1.32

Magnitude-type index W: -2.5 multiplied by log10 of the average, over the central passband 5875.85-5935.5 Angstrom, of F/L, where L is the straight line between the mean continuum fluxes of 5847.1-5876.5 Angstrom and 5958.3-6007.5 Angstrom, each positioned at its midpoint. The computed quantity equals 0.17 mag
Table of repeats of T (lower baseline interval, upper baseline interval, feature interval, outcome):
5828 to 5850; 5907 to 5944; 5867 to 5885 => 0.02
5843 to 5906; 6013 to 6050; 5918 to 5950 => -0.10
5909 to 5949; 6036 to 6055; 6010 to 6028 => 0.05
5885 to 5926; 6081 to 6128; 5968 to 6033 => -0.14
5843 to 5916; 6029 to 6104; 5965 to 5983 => -0.08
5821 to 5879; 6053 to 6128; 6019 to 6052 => -0.02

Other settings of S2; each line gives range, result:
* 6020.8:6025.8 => 23.1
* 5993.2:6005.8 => 25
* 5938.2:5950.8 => 25.1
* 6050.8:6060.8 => 25.1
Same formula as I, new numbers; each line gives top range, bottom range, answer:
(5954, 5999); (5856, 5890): 1.17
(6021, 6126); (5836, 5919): 1.20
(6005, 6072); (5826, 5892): 1.15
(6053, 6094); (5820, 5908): 1.21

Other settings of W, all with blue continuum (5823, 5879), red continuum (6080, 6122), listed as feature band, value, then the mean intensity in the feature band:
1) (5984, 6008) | -0.047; 25.3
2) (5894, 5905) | 0.351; 17.7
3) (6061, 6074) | -0.074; 25.7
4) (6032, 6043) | -0.060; 25.5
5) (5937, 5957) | -0.022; 24.8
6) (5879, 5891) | 0.365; 17.5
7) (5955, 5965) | -0.055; 25.5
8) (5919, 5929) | -0.013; 24.6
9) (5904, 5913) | -0.005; 24.5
